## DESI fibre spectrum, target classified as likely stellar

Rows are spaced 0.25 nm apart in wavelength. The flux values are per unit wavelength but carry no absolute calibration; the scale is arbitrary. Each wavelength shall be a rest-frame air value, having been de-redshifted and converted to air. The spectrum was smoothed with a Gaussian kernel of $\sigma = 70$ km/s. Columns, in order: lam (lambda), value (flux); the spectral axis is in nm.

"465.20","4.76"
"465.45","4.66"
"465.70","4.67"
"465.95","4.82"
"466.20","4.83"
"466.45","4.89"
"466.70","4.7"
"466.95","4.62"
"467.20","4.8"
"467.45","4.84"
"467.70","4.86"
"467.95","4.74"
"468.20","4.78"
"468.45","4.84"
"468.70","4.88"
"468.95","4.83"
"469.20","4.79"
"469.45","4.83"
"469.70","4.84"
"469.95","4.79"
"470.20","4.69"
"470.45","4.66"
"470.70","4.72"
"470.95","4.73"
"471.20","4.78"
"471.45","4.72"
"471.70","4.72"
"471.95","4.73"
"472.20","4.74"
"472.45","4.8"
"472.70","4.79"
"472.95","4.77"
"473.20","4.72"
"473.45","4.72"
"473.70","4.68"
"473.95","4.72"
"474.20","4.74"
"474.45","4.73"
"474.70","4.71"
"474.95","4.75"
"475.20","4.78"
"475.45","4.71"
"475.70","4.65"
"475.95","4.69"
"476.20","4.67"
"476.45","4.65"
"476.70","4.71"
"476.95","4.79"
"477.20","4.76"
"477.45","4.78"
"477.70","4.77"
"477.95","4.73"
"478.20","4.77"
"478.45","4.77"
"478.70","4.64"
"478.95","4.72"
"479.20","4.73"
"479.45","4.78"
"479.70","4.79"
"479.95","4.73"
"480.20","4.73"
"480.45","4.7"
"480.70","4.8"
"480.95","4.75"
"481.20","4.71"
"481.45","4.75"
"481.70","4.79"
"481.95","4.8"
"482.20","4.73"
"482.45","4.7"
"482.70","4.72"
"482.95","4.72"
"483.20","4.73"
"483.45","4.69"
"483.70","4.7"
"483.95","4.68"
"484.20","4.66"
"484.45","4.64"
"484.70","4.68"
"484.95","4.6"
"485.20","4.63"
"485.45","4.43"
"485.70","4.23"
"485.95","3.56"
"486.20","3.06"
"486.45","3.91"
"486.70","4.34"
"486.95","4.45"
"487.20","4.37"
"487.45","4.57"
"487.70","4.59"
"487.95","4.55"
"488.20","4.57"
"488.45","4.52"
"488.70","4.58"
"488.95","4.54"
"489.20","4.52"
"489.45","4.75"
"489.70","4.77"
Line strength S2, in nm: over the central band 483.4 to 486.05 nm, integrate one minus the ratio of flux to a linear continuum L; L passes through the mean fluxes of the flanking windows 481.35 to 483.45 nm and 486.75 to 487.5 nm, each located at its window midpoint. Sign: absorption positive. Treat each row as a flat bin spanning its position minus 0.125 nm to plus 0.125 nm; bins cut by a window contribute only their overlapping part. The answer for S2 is 0.05 nm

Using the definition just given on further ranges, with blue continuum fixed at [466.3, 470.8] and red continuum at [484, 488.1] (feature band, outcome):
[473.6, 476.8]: -0.064 nm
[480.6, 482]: -0.096 nm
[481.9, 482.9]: -0.068 nm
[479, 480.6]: -0.088 nm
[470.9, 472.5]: -0.014 nm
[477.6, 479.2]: -0.071 nm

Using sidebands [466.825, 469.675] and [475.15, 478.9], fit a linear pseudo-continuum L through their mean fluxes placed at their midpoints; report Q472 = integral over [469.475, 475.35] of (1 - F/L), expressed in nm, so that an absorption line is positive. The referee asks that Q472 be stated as 0.03 nm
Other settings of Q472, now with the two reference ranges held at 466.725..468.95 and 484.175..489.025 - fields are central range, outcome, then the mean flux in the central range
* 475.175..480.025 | -0.17 nm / 4.73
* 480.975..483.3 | -0.14 nm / 4.74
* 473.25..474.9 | -0.02 nm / 4.72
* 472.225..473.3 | -0.02 nm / 4.77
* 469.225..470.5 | -0.01 nm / 4.77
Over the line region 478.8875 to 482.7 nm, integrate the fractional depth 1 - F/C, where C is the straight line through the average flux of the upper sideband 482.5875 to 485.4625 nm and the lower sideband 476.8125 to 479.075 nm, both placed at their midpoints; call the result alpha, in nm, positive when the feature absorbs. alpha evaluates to -0.03 nm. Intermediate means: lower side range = 4.75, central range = 4.75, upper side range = 4.67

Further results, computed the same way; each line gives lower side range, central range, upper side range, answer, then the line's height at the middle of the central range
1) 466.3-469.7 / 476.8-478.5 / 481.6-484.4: -0.01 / 4.75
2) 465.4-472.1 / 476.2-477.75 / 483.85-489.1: -0.05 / 4.59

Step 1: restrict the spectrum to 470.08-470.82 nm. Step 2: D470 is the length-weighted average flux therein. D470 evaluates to 4.69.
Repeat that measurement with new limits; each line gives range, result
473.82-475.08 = 4.73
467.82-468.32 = 4.76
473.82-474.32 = 4.73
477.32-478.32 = 4.76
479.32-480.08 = 4.77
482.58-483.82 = 4.71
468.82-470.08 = 4.82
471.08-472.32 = 4.74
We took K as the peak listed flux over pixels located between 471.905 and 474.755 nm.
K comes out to 4.8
